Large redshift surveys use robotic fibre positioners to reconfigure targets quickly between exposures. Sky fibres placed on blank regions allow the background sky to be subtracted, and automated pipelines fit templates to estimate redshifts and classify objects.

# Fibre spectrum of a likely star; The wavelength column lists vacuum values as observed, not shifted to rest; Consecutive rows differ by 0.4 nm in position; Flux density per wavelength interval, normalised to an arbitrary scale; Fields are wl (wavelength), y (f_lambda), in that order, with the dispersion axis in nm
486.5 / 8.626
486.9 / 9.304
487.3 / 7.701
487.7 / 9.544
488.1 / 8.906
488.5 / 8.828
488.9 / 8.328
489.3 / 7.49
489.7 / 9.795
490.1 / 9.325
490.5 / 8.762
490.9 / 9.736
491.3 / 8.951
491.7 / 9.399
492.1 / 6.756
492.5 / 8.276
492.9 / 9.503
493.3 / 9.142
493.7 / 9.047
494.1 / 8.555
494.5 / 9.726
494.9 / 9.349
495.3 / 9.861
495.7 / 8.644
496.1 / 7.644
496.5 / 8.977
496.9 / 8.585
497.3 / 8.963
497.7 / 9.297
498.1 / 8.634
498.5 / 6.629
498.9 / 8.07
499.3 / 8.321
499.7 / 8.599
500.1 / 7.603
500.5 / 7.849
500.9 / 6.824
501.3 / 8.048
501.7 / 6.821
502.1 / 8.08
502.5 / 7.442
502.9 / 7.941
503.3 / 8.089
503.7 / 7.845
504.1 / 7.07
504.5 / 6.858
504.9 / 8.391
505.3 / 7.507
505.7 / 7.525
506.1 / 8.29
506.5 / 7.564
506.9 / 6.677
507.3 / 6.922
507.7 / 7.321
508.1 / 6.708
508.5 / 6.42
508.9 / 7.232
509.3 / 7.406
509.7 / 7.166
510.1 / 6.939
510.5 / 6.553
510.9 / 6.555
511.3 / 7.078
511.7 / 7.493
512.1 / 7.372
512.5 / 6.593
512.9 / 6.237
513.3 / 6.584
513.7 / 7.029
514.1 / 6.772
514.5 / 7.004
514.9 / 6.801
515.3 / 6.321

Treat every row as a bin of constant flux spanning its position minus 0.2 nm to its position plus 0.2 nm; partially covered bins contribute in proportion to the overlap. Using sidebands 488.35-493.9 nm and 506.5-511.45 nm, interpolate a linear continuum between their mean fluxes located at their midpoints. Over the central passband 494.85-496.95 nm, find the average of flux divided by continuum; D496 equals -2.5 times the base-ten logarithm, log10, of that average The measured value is -0.065 mag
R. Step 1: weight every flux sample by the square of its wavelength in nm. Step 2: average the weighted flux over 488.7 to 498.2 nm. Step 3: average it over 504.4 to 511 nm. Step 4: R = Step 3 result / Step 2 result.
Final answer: 0.9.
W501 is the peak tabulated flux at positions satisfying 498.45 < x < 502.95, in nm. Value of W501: 8.599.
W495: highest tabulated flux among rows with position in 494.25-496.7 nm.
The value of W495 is 9.861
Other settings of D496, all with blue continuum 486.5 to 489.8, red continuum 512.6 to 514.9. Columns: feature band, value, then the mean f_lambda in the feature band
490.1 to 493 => -0.04 mag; 8.78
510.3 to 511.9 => 0.00 mag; 6.92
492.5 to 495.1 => -0.11 mag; 9.15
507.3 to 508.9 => 0.04 mag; 6.88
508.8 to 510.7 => 0.00 mag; 7.05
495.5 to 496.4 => -0.02 mag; 8.24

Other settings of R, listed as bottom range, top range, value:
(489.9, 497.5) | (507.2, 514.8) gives 0.83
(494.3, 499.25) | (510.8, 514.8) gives 0.84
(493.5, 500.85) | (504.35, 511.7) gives 0.88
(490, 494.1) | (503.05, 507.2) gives 0.90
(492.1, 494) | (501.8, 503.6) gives 0.93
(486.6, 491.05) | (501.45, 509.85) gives 0.89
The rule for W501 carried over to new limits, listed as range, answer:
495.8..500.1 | 9.297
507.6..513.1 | 7.493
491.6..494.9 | 9.726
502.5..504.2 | 8.089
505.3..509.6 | 8.29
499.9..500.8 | 7.849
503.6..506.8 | 8.391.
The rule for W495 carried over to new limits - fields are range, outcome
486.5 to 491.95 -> 9.795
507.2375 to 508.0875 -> 7.321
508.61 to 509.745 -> 7.406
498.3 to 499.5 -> 8.321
